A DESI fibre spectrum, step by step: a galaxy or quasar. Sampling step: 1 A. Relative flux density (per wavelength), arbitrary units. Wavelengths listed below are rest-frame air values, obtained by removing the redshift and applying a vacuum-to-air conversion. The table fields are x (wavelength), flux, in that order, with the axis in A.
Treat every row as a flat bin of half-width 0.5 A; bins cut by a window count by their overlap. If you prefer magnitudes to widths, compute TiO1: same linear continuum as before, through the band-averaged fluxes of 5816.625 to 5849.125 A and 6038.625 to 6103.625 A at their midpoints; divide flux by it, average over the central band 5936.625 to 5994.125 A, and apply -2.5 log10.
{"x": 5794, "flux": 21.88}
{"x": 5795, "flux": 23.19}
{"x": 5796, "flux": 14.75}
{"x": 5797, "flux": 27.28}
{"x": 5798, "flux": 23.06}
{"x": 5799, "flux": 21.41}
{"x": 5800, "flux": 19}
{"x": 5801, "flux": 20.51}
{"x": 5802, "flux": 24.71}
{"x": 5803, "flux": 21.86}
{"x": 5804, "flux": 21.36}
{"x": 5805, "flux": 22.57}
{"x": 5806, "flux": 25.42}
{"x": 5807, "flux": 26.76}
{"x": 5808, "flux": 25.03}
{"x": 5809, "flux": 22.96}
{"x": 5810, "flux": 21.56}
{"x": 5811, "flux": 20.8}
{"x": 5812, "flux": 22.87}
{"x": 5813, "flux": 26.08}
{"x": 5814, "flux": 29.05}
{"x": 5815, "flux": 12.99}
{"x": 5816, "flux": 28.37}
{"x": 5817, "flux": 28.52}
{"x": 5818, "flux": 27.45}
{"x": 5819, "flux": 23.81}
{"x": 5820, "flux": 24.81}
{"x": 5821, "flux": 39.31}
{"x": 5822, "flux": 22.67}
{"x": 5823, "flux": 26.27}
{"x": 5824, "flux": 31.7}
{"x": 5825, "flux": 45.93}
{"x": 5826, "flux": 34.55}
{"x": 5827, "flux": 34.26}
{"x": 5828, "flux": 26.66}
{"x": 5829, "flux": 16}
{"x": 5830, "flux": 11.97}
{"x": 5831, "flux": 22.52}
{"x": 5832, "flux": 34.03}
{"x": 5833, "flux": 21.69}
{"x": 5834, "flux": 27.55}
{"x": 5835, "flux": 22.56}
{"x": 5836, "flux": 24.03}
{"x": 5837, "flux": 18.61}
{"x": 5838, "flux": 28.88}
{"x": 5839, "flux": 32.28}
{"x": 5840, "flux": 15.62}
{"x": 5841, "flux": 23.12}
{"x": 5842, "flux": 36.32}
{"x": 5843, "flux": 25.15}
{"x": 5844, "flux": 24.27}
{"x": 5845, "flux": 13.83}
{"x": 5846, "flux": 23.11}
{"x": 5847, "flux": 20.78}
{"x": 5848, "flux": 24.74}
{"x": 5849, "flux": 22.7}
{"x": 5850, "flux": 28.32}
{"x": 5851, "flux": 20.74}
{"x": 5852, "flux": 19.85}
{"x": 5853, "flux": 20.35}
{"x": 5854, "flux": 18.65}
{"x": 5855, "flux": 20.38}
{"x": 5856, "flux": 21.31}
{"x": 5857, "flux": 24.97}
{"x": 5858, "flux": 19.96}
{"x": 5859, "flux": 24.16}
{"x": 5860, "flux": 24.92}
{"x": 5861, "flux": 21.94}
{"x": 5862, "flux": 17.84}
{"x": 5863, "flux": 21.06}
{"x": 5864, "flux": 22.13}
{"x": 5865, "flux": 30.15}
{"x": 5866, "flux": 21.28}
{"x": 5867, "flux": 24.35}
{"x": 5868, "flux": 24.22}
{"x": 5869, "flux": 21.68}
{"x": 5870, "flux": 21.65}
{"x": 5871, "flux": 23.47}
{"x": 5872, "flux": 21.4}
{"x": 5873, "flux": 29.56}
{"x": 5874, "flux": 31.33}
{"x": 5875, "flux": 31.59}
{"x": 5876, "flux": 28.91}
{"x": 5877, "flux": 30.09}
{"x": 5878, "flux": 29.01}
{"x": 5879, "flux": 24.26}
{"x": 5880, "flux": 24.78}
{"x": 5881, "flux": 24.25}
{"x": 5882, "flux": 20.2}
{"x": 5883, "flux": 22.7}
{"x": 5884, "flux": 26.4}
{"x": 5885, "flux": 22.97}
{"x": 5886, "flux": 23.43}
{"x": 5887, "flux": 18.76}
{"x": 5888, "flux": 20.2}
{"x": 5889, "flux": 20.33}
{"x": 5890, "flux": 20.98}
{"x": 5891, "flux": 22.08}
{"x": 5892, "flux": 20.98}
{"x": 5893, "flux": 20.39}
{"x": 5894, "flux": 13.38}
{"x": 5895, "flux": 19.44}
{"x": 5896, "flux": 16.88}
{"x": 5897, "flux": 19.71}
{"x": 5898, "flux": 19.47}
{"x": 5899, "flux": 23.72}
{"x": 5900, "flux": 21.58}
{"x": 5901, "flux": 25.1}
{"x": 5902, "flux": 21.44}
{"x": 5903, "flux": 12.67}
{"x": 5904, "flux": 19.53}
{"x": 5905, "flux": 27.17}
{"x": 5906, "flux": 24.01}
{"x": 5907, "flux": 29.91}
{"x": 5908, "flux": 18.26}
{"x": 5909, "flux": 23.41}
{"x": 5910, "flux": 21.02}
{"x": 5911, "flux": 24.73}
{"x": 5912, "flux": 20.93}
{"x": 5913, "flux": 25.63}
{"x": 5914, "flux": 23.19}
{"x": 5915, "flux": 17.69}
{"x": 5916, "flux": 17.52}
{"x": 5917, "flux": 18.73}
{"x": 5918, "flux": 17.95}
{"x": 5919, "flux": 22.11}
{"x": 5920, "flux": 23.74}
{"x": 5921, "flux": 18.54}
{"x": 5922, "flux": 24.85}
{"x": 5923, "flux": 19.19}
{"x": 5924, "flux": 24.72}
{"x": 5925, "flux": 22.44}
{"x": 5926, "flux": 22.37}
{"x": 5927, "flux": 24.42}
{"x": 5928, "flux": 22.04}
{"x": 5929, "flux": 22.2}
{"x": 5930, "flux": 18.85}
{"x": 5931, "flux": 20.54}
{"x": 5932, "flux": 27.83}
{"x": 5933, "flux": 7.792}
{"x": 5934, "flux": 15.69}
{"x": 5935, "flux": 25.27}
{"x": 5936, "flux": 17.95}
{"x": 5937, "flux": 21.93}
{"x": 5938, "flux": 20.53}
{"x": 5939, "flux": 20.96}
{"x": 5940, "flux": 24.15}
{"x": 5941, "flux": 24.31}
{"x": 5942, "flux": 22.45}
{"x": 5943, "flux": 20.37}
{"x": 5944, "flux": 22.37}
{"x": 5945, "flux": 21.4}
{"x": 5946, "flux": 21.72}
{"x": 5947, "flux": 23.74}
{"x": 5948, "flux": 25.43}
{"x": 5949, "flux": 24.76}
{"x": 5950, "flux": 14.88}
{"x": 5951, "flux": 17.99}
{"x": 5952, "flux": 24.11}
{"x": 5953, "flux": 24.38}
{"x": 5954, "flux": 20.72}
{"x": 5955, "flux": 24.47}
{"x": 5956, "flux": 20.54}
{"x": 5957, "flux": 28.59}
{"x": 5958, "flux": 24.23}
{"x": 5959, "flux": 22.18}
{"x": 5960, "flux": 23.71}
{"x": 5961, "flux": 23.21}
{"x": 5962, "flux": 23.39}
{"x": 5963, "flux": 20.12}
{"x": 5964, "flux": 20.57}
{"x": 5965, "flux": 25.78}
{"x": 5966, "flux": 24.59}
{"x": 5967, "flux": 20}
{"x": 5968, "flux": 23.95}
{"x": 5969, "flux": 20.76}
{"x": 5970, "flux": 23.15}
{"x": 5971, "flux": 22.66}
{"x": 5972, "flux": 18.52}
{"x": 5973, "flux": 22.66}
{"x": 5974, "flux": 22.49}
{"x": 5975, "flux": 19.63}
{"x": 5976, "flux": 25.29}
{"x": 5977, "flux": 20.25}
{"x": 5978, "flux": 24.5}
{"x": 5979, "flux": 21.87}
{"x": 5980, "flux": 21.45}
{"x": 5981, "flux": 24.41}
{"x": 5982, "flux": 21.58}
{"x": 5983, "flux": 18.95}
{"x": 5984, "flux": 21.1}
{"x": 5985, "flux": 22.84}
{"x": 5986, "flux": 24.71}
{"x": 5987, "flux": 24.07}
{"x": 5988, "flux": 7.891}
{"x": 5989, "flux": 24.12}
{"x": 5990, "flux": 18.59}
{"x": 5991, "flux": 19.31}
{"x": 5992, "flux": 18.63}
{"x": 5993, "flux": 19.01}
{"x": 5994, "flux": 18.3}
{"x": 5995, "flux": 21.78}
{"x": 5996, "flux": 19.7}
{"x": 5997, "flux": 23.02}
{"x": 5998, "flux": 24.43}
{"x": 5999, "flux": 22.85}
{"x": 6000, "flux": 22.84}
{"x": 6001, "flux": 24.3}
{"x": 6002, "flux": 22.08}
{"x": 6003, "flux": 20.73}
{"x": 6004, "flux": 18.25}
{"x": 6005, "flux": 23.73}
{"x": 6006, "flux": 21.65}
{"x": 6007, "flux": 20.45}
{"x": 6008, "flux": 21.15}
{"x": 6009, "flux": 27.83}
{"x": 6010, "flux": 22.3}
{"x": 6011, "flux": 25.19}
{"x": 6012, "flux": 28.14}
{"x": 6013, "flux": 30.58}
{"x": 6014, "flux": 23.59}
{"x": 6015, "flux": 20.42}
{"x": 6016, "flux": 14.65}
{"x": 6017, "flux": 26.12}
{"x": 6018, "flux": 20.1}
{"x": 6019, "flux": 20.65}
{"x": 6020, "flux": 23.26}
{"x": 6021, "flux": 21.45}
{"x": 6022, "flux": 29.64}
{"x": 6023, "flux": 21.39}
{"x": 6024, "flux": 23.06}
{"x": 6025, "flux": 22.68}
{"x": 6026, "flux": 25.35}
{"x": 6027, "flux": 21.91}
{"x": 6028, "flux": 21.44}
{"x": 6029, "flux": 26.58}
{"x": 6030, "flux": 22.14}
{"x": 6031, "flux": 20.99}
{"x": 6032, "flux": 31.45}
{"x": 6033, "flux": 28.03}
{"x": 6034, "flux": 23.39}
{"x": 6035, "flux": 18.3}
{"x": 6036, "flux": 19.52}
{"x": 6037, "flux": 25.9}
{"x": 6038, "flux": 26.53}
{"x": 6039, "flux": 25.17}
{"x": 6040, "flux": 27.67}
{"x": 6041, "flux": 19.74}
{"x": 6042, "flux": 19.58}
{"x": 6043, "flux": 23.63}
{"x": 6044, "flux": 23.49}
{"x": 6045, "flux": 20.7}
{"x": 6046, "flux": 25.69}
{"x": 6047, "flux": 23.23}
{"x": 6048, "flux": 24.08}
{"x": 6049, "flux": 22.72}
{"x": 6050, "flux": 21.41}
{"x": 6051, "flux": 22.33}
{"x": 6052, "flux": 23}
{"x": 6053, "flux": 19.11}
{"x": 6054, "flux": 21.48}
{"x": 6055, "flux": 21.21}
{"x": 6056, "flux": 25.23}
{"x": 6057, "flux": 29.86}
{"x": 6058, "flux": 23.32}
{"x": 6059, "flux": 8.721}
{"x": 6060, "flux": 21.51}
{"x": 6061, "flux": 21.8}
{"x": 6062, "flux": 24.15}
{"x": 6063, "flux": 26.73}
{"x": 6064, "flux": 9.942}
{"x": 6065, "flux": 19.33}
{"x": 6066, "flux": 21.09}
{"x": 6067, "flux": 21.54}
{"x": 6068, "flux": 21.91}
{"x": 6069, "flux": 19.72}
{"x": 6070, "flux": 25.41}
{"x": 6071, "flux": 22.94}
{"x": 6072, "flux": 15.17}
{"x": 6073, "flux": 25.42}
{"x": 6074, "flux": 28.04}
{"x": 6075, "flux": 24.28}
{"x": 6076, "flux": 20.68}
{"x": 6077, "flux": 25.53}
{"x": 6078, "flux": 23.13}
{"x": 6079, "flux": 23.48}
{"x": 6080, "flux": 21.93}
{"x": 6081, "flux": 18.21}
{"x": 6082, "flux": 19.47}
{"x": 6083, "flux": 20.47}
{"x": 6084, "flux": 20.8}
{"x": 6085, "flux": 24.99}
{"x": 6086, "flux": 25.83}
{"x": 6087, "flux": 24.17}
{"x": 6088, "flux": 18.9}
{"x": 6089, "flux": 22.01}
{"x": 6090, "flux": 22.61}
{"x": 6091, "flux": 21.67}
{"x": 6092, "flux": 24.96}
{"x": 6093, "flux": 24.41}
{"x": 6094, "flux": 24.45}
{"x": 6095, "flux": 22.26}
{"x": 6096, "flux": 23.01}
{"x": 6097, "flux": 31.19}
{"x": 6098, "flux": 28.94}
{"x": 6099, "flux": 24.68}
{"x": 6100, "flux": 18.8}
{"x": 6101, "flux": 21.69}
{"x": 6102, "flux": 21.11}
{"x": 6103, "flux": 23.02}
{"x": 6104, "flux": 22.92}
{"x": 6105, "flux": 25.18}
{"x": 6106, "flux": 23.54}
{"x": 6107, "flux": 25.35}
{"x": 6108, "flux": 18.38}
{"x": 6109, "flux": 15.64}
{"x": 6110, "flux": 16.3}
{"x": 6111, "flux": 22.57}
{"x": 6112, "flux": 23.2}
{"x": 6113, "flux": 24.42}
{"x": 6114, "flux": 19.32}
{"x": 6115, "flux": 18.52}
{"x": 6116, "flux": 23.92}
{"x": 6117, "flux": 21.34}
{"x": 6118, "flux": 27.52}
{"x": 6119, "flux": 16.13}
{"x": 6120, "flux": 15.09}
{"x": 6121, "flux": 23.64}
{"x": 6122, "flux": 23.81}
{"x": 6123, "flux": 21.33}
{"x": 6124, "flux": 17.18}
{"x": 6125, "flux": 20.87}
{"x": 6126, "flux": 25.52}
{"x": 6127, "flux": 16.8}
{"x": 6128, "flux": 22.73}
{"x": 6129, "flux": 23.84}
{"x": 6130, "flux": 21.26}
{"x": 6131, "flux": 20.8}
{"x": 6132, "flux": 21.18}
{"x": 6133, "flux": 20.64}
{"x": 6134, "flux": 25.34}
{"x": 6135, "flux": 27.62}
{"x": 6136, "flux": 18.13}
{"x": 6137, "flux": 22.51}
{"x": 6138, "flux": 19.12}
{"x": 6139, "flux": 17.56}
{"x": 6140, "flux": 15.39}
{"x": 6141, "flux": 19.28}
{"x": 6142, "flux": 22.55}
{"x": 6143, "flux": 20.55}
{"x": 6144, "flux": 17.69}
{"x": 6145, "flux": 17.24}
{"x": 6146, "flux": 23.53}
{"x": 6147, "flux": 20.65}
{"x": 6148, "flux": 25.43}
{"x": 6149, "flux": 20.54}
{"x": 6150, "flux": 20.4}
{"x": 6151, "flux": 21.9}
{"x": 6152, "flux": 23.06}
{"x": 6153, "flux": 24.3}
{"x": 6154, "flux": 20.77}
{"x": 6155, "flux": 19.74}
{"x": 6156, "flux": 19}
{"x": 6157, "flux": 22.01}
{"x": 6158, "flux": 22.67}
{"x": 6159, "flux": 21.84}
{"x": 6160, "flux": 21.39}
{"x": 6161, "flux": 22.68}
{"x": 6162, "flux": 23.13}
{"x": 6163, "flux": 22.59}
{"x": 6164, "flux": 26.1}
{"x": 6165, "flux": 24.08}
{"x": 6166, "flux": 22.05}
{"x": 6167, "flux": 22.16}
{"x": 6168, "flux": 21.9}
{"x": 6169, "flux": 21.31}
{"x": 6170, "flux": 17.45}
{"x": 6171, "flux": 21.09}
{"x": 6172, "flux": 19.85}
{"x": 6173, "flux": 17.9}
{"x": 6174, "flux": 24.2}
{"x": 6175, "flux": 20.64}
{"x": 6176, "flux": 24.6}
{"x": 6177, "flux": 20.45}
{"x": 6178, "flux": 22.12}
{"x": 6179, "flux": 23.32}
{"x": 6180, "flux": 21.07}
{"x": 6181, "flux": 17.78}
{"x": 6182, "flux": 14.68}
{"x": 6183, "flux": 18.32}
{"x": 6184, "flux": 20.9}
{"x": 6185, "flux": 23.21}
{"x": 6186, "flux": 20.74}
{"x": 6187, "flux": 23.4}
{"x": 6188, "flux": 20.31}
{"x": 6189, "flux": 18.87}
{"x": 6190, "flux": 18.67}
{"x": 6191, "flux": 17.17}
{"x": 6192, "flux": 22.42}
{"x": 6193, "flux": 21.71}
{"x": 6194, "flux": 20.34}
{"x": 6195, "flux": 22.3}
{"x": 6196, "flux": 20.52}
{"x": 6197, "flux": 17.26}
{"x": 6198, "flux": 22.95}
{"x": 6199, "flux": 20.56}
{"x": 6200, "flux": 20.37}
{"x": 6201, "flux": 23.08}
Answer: 0.102 mag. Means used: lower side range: 26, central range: 21.9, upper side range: 22.5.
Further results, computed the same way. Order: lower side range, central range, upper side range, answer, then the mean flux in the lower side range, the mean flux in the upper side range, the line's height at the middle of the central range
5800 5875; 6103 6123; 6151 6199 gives 0.016 mag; 24.4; 21.2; 21.8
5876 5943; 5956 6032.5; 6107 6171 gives -0.044 mag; 21.7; 21.2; 21.5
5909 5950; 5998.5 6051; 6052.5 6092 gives -0.071 mag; 21.5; 21.9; 21.8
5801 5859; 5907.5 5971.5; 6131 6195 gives 0.076 mag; 24.6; 21.1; 23.4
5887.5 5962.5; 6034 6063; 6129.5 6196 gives -0.061 mag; 21.5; 21.1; 21.3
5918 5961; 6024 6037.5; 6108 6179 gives -0.098 mag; 21.9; 21.3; 21.6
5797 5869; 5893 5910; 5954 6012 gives 0.111 mag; 24.2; 22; 23.2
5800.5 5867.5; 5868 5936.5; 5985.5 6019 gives 0.057 mag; 24.3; 21.8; 23.3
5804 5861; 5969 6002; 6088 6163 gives 0.084 mag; 24.7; 21.7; 23.1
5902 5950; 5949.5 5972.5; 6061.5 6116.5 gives -0.027 mag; 21.6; 22.3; 21.7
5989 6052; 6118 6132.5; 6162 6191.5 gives 0.031 mag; 22.8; 21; 21.6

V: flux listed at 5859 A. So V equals 24.16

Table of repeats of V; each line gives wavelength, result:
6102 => 21.11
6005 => 23.73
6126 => 25.52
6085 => 24.99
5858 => 19.96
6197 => 17.26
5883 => 22.7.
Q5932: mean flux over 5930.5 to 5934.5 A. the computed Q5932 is 18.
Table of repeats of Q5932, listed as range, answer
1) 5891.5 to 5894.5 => 18.3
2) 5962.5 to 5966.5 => 22.8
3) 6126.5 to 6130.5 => 21.2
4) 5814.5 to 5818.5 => 24.3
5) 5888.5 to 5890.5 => 20.7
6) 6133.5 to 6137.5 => 23.4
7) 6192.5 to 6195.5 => 21.4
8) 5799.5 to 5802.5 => 21.4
